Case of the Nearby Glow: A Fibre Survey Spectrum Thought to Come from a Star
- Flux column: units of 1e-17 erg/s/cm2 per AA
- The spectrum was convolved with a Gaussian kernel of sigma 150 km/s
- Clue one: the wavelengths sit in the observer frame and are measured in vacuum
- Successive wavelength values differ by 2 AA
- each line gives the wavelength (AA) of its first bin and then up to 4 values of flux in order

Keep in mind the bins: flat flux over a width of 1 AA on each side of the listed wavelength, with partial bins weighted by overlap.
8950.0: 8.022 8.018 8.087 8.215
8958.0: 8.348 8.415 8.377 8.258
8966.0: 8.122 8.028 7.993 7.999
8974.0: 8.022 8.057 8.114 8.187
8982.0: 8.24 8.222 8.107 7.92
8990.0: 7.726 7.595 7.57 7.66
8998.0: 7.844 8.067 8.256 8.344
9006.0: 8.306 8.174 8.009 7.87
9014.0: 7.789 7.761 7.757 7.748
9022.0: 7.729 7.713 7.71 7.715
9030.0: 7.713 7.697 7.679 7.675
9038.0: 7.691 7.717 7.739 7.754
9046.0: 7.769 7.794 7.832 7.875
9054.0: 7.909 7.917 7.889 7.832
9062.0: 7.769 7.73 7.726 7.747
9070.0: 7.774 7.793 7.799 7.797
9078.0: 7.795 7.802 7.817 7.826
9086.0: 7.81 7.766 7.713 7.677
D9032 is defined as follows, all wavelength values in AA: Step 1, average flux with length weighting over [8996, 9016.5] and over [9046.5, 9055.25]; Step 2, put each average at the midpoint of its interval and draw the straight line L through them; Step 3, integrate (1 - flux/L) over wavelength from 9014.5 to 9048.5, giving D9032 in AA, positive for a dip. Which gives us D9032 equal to 0.86 AA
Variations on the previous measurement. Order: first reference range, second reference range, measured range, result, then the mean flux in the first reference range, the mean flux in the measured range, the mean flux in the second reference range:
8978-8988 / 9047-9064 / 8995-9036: 0.74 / 8.15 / 7.87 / 7.84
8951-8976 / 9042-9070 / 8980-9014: 0.14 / 8.15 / 7.99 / 7.81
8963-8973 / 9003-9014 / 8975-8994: 0.23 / 8.08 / 8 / 8.11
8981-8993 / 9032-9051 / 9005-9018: -0.17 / 7.97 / 7.97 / 7.74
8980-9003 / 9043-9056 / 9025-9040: 0.31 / 7.94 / 7.7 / 7.83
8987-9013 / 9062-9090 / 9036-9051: 0.19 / 7.95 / 7.75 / 7.78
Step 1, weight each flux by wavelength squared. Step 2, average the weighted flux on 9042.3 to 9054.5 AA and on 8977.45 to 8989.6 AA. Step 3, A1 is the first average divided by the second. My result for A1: 0.98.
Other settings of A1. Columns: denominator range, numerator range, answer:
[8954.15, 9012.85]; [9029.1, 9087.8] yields 0.98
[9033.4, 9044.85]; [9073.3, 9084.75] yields 1.02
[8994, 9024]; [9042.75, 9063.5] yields 1.00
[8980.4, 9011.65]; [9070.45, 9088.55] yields 0.99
